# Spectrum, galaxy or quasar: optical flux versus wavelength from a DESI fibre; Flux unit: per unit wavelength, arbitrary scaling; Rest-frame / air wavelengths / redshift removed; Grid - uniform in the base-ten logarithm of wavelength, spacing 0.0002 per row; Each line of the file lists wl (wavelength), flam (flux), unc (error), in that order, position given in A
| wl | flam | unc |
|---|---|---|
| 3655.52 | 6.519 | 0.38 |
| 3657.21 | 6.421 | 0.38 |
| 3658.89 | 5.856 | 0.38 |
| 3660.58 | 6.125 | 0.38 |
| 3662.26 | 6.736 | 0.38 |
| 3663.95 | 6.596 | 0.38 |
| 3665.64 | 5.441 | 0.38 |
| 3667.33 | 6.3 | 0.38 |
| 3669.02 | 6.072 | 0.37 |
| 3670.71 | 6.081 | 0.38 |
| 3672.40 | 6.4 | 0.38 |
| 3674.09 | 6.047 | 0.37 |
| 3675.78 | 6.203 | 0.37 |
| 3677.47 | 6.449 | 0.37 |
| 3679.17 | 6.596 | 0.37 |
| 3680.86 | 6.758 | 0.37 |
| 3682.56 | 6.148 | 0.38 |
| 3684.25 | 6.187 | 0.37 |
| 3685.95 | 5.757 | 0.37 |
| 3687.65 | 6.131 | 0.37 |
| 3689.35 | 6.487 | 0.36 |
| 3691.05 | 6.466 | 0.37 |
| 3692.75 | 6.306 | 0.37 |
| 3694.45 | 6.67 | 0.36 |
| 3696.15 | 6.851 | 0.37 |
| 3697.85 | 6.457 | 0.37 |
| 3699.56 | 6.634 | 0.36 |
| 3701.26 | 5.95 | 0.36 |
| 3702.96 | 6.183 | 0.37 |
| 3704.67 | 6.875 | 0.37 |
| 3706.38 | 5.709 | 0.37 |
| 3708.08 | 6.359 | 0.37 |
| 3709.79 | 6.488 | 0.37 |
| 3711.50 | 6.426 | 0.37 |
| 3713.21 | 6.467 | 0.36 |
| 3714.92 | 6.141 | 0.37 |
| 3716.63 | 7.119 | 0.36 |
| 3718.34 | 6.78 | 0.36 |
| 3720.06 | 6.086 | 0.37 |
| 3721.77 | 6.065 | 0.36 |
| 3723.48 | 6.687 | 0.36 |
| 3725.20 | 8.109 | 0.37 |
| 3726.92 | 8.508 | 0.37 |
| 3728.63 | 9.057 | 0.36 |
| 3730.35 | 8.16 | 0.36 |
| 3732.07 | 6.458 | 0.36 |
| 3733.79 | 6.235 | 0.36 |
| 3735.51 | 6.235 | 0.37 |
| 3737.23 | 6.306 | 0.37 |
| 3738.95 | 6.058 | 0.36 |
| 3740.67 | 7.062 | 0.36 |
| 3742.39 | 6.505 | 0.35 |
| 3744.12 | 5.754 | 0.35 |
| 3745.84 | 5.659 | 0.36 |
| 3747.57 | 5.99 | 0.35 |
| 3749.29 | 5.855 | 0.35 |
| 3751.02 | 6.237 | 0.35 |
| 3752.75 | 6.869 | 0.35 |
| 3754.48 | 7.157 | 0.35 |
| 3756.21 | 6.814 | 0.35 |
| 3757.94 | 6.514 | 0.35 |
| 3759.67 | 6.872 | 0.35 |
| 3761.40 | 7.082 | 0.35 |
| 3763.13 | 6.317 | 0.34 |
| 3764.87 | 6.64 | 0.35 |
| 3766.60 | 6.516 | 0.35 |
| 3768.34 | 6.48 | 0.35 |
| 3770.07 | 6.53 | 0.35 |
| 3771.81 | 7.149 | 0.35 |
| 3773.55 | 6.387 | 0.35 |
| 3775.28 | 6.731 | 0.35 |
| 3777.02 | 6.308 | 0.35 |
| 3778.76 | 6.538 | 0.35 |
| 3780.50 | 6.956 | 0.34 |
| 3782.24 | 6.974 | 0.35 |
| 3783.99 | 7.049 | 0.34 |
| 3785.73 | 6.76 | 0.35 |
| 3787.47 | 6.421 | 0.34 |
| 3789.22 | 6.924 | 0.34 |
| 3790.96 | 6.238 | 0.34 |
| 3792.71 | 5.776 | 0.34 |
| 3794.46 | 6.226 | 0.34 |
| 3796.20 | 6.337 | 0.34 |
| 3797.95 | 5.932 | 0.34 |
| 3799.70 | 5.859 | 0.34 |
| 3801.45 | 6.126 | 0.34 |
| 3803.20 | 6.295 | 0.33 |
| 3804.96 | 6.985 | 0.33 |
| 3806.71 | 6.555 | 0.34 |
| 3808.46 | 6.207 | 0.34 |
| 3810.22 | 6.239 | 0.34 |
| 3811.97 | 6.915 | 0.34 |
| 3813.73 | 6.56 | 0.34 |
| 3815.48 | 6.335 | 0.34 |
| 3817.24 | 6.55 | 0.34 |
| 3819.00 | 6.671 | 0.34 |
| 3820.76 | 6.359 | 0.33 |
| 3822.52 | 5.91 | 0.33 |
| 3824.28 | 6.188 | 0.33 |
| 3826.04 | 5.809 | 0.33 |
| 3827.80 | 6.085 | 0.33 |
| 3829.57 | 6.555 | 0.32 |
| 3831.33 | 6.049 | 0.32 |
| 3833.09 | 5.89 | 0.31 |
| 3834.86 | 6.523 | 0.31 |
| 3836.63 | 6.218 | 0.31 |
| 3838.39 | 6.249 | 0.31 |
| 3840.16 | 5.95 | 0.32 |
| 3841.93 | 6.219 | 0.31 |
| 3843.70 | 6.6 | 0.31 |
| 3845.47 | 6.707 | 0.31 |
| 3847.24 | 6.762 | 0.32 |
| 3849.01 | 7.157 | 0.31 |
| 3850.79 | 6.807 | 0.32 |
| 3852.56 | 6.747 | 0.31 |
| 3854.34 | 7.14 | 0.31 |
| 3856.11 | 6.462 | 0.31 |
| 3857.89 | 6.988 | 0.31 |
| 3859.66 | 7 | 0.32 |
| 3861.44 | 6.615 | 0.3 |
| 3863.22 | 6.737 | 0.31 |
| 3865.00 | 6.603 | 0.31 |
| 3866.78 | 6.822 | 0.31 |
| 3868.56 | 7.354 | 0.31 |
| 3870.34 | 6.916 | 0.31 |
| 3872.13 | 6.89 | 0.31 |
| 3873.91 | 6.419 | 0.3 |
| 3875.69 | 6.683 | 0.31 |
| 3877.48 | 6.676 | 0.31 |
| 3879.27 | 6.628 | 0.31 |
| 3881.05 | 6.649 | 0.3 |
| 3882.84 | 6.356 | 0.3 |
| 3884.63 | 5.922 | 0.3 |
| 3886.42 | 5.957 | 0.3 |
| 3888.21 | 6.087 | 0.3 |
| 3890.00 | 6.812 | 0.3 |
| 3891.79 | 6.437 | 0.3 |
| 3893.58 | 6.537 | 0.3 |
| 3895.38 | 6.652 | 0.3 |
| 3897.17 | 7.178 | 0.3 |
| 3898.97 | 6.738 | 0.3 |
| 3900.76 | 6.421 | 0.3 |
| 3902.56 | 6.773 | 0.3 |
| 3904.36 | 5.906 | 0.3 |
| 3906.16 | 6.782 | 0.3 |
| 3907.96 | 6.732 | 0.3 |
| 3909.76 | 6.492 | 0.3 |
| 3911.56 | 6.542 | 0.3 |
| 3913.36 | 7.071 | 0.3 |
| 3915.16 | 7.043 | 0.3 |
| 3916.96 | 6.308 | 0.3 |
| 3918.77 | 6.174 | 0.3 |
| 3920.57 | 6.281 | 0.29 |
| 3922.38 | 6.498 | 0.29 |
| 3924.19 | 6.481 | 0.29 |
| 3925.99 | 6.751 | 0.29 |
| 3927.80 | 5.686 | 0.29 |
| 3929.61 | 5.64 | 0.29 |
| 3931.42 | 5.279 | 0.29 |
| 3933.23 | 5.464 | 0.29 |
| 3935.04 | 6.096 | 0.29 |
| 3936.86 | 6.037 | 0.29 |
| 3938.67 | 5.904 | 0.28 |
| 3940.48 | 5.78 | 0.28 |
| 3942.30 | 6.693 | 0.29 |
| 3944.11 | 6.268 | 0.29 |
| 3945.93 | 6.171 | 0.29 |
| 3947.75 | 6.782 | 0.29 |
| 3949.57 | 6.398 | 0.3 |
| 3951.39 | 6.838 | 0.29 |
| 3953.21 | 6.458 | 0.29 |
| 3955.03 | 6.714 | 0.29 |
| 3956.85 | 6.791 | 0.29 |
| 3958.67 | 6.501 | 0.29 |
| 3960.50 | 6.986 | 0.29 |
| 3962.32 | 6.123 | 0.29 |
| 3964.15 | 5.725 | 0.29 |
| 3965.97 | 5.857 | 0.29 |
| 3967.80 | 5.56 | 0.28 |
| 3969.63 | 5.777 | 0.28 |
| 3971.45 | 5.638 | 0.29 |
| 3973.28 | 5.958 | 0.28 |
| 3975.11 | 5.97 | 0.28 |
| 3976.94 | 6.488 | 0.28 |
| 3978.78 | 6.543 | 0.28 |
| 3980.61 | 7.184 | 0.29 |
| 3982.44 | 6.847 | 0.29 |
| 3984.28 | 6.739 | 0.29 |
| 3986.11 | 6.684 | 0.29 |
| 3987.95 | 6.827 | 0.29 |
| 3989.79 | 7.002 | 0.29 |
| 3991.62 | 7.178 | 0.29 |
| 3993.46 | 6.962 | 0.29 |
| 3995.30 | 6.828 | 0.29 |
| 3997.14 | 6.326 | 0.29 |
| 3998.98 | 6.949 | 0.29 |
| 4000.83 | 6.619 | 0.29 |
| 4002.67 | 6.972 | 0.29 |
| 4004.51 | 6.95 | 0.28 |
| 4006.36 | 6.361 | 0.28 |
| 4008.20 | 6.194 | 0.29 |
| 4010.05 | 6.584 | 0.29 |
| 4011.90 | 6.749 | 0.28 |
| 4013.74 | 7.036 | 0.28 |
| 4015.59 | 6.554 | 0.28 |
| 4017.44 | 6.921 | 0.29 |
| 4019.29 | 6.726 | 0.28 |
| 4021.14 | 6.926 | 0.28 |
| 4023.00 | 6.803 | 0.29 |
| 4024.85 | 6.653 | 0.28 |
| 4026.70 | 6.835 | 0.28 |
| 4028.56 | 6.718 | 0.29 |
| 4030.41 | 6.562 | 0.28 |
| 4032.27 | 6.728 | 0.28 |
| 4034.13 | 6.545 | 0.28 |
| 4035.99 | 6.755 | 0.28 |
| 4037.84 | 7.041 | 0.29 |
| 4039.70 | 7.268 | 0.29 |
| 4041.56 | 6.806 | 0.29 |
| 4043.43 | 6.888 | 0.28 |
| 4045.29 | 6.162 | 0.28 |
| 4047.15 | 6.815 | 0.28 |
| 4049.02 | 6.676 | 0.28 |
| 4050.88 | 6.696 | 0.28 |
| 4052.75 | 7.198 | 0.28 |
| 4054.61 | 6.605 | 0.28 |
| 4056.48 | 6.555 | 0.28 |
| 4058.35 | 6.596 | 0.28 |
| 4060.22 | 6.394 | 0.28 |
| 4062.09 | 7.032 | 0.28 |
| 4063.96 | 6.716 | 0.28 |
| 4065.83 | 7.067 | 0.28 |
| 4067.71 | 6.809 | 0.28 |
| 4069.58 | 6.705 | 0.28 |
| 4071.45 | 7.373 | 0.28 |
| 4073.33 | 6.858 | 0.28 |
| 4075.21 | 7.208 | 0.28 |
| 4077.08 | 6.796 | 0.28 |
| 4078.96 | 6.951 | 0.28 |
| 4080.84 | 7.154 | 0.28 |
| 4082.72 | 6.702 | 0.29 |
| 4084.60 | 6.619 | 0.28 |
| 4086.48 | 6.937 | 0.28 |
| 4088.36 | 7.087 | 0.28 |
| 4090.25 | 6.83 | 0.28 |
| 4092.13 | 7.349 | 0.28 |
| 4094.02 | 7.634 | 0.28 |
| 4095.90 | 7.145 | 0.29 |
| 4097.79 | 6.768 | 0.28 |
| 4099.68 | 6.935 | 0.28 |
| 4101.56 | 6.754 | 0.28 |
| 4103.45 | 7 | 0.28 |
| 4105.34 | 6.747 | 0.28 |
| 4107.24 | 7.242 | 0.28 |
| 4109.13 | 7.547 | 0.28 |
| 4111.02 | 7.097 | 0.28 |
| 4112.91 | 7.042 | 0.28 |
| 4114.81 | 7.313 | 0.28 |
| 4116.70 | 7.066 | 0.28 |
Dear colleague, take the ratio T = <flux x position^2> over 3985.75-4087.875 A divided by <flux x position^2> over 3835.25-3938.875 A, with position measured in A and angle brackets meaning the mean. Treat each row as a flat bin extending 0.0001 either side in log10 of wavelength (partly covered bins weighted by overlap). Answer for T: 1.1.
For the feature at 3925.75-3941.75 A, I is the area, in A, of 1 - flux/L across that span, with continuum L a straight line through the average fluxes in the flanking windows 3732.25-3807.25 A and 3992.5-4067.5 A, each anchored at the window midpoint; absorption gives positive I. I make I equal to 2.0 A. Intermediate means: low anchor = 6.47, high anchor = 6.74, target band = 5.83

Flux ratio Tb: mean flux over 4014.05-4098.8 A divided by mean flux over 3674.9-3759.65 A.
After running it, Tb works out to 1.05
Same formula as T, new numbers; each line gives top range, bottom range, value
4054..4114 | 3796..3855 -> 1.24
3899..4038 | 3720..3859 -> 1.09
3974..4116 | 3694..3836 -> 1.21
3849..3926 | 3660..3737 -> 1.12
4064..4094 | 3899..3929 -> 1.17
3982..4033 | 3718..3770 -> 1.16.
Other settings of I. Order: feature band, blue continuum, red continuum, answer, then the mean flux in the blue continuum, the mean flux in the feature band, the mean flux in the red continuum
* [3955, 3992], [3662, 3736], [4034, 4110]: 2.1 A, 6.54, 6.42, 6.91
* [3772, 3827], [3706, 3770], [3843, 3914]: 1.9 A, 6.65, 6.43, 6.67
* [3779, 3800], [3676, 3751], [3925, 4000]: 0.0 A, 6.53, 6.47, 6.35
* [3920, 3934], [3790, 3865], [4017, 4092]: 1.2 A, 6.42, 6.01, 6.82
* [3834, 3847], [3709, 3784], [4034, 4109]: 0.7 A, 6.68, 6.37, 6.9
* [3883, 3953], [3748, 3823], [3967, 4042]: 2.6 A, 6.51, 6.36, 6.66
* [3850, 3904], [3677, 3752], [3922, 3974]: -3.3 A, 6.53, 6.66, 6.17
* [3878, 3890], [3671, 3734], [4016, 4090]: 0.7 A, 6.61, 6.32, 6.82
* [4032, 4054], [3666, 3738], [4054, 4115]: 0.4 A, 6.55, 6.8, 6.95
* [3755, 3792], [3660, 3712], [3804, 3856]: -1.6 A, 6.32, 6.68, 6.45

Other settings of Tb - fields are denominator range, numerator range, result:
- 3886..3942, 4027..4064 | 1.06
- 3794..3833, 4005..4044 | 1.07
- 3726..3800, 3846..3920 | 1.01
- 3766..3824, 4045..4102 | 1.06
